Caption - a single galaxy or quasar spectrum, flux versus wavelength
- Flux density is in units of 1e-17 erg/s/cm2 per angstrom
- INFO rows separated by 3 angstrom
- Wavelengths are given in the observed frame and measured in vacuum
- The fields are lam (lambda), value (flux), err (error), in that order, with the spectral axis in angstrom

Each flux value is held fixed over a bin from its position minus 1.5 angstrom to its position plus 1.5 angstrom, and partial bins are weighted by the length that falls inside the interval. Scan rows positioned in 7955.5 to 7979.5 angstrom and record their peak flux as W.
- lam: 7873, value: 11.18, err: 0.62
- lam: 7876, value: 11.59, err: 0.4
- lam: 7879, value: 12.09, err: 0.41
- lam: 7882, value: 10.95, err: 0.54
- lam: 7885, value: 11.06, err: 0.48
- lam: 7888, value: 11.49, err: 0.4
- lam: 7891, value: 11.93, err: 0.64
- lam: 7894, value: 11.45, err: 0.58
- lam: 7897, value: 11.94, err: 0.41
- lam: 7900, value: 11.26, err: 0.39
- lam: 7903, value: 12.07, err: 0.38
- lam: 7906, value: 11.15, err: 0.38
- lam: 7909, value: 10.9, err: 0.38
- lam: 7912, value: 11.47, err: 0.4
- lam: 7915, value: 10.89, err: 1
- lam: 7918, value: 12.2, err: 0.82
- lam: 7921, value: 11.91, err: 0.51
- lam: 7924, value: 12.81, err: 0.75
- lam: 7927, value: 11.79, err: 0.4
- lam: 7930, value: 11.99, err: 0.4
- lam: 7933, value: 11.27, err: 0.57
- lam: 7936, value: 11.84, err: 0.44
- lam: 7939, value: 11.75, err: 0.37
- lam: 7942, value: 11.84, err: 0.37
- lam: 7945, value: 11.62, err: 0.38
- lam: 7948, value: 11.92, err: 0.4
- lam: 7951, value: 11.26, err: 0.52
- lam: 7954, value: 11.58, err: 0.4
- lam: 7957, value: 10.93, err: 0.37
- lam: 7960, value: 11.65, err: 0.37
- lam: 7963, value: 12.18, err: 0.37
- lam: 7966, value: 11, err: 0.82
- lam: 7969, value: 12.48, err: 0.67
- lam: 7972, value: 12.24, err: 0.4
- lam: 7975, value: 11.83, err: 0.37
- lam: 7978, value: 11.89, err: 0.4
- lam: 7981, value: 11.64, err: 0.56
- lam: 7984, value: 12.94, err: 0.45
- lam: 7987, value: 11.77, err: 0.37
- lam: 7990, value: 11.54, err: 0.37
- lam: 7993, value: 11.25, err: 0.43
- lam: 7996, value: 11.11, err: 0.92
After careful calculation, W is 12.48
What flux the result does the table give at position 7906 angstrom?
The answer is 11.15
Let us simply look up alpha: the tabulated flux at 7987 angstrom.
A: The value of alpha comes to 11.77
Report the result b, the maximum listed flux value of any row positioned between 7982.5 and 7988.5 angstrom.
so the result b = 12.94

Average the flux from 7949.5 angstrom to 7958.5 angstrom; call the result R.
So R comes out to 11.3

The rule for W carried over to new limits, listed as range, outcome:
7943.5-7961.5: 11.92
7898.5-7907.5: 12.07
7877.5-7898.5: 12.09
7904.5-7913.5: 11.47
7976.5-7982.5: 11.89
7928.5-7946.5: 11.99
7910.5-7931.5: 12.81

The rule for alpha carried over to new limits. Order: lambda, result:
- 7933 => 11.27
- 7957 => 10.93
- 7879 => 12.09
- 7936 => 11.84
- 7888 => 11.49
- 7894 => 11.45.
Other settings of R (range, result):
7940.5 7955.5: 11.6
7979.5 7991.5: 12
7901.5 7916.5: 11.3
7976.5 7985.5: 12.2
